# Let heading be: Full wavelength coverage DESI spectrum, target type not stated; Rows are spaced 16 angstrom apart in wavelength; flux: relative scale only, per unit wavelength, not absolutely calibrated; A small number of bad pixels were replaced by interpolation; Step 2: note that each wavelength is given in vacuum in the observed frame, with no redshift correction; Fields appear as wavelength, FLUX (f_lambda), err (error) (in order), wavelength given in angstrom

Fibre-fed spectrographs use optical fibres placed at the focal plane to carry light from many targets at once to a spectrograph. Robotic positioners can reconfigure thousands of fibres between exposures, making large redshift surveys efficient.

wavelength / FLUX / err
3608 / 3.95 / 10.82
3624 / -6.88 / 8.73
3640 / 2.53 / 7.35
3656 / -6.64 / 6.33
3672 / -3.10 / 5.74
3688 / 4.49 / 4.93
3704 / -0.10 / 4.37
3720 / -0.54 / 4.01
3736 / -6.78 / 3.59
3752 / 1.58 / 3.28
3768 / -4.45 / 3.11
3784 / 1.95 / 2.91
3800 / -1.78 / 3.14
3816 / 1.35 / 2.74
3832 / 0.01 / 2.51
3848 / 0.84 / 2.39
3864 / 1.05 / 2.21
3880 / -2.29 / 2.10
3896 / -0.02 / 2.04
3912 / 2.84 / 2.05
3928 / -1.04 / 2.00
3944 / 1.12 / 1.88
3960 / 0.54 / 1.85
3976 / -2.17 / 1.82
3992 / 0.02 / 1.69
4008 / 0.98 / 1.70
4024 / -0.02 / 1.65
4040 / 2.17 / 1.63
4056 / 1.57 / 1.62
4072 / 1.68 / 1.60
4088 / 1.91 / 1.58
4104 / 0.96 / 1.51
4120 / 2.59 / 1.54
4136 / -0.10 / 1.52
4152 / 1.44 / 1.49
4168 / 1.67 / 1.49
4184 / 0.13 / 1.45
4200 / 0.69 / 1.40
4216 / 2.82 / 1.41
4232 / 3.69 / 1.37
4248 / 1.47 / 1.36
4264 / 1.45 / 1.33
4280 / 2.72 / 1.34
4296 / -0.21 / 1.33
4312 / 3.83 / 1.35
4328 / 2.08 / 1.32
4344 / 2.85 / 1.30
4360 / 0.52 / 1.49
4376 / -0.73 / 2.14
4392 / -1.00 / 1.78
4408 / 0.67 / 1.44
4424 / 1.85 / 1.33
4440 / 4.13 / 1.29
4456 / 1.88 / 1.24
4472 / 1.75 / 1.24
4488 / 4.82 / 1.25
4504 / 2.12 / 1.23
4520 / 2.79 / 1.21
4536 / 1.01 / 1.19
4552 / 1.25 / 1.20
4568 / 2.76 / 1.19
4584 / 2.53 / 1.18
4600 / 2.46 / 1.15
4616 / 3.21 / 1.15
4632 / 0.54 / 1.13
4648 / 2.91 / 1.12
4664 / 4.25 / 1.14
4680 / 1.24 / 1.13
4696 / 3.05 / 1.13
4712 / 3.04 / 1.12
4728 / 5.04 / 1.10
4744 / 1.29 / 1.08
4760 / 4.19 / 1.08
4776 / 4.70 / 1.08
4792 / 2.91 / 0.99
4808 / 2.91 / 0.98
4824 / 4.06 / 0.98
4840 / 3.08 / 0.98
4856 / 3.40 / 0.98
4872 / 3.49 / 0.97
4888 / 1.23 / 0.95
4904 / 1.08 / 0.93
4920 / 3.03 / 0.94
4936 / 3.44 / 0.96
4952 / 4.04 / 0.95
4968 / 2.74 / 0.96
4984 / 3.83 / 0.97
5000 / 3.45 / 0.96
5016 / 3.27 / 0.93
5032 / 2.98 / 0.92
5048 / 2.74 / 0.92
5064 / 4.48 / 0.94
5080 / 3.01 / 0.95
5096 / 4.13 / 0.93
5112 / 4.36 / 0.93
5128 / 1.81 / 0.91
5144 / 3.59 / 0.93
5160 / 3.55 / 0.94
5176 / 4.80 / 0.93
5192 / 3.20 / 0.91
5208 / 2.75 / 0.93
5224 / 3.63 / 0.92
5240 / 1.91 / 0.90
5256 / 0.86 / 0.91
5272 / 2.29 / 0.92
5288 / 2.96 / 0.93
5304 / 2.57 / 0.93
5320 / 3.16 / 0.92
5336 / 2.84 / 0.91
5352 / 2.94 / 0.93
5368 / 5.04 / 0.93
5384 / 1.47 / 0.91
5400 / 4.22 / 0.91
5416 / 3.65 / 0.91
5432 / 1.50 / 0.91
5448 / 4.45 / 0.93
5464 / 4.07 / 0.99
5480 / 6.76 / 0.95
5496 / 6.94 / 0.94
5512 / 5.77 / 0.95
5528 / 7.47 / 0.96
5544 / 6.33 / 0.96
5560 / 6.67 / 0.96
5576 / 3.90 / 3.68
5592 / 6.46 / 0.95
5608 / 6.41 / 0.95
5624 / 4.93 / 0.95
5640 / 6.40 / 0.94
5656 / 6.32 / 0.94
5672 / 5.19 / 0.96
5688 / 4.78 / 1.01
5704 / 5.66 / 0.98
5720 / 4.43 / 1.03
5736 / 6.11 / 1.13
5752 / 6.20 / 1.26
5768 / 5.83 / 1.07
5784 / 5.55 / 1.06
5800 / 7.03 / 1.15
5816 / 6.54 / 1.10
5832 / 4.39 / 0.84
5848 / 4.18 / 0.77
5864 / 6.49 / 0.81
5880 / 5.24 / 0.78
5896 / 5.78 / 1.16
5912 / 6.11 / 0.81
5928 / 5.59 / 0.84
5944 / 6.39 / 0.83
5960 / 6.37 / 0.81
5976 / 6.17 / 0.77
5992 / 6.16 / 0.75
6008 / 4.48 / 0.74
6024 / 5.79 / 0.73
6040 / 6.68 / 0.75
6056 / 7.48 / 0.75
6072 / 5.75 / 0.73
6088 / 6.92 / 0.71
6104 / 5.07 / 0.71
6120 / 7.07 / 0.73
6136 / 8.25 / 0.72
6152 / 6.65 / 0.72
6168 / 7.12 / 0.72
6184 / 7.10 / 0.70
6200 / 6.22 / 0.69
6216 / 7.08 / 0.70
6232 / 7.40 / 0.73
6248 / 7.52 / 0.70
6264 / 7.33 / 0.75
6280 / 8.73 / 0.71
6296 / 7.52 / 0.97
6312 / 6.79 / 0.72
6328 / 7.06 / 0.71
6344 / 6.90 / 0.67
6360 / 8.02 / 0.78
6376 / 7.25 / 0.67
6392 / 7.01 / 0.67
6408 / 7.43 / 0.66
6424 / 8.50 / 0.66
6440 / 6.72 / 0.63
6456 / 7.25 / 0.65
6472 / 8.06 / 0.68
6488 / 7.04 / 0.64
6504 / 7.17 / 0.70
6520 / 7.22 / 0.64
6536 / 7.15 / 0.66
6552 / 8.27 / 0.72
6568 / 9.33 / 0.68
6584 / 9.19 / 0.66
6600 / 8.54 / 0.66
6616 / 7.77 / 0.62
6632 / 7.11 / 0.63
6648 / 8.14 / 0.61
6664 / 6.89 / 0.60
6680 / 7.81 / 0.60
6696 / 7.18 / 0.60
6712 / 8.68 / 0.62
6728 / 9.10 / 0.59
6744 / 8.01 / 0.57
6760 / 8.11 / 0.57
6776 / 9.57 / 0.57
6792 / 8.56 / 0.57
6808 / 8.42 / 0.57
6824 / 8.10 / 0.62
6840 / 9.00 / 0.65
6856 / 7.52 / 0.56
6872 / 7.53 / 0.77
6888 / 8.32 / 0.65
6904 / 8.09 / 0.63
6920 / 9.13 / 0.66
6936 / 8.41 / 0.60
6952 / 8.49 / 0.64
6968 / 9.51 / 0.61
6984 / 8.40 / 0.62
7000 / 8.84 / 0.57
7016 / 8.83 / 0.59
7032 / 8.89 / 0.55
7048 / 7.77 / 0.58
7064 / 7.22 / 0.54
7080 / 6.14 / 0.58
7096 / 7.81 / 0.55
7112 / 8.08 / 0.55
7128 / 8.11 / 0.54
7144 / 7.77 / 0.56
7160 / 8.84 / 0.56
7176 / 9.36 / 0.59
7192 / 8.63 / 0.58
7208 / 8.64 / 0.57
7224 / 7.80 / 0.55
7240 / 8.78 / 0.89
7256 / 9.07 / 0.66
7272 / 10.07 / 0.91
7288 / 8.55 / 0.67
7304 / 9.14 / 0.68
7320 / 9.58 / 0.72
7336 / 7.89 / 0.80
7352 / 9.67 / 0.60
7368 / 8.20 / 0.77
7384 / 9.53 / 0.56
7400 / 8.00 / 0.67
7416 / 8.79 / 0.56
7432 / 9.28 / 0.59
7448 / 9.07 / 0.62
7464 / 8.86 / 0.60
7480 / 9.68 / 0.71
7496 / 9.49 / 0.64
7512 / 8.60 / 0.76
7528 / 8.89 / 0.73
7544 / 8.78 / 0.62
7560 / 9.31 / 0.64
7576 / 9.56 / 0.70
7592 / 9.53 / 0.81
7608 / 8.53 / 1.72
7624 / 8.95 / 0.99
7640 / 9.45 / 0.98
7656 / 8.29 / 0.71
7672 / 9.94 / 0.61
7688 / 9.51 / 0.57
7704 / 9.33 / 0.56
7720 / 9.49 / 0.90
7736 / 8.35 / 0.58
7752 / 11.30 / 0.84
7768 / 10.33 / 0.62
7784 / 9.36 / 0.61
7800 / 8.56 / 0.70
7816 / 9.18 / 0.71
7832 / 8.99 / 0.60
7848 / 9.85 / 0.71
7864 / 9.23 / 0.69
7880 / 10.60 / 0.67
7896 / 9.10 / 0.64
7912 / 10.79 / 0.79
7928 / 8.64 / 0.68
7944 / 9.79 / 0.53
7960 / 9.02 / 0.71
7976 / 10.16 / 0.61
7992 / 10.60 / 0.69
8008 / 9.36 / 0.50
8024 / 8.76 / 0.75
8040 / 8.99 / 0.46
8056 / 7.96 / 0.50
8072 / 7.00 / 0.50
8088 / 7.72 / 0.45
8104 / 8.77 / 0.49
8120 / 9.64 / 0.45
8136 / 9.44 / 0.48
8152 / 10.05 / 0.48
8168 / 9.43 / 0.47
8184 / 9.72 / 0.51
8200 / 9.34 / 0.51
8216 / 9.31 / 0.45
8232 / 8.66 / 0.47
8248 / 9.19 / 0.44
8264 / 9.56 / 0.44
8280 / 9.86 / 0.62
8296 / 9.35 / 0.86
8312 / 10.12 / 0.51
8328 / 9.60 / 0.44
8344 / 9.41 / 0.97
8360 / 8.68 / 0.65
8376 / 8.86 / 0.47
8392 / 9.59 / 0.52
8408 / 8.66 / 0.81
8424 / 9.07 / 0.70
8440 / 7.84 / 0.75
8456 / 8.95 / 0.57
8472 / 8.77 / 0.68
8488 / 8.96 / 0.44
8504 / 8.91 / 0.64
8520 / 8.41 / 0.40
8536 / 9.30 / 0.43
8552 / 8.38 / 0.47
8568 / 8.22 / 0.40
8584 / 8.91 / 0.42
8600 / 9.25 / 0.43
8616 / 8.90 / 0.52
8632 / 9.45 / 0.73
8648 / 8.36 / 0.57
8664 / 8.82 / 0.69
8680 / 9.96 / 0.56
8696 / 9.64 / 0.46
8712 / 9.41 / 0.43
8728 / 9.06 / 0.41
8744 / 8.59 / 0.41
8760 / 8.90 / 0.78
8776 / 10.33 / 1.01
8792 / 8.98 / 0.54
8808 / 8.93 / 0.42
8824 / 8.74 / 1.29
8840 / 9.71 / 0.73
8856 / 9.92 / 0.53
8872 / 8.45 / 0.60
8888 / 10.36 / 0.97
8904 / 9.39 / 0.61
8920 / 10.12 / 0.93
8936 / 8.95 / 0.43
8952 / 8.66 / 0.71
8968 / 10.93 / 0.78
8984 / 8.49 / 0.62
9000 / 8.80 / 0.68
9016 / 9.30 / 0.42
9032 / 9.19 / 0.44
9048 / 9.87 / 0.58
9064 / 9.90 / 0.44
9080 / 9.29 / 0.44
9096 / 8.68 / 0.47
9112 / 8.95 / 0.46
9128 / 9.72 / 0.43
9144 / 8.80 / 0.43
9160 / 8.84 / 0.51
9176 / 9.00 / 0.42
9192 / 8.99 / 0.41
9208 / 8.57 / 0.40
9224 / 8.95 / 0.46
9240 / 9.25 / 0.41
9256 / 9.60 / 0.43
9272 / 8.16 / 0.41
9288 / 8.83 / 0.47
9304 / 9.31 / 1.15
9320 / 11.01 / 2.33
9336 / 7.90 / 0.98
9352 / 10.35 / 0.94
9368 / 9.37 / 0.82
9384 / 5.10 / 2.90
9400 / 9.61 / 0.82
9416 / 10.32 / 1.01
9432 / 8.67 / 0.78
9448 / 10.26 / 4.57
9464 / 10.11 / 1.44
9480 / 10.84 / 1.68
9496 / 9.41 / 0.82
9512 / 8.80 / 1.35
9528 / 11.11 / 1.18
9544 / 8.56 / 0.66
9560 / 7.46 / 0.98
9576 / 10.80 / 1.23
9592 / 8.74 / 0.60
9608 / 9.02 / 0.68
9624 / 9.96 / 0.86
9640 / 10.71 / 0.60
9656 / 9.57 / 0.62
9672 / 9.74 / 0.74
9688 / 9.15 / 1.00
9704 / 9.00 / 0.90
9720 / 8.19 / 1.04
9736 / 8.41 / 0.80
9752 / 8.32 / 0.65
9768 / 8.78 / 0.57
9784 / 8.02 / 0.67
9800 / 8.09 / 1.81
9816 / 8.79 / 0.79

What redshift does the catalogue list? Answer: 0.370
